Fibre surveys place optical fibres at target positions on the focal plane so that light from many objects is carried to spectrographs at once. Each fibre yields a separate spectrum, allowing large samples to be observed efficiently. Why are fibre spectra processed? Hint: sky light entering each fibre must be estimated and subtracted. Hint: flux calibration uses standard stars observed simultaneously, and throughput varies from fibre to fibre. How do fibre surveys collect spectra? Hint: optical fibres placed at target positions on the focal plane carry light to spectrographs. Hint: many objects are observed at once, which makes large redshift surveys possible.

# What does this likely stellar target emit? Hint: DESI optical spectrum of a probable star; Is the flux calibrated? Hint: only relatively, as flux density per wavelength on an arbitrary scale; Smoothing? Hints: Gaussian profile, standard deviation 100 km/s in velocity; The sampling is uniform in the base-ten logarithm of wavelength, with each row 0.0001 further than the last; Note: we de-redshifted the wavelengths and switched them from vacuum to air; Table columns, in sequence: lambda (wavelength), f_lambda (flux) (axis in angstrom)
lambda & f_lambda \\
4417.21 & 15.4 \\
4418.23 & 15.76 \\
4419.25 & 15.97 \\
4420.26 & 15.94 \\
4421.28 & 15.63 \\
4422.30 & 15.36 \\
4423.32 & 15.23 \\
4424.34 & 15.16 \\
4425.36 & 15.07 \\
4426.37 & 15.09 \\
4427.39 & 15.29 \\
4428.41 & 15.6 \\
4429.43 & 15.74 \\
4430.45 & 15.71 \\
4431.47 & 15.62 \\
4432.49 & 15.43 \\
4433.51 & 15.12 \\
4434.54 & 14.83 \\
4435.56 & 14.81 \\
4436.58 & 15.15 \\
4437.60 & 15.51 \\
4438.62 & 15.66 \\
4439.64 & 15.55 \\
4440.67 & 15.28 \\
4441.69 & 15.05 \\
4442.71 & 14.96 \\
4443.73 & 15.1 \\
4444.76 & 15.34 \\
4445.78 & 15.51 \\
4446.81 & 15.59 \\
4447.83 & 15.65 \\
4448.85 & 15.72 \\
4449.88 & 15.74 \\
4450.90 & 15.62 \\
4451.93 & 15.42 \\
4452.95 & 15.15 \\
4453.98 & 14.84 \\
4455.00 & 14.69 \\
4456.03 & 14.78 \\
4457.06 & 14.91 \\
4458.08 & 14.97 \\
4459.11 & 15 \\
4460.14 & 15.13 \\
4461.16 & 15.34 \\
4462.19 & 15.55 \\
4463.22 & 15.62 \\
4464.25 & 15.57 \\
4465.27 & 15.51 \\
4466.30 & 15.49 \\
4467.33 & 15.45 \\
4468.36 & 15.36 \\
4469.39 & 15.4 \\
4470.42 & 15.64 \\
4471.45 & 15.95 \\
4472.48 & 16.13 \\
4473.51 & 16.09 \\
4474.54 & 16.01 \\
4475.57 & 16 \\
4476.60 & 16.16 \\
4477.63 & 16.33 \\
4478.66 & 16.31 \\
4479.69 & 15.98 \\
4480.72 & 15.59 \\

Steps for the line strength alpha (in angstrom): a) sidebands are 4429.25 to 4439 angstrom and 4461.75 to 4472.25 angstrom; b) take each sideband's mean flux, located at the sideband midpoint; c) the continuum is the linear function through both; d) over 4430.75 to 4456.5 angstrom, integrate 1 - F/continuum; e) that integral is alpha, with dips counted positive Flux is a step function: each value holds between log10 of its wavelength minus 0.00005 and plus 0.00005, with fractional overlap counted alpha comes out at 0.2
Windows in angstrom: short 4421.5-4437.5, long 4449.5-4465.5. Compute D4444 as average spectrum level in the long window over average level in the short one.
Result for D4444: 1.0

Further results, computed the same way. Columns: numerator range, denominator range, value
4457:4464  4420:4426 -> 0.99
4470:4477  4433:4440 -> 1.05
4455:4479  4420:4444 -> 1.02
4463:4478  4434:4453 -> 1.03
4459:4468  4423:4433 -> 1.00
